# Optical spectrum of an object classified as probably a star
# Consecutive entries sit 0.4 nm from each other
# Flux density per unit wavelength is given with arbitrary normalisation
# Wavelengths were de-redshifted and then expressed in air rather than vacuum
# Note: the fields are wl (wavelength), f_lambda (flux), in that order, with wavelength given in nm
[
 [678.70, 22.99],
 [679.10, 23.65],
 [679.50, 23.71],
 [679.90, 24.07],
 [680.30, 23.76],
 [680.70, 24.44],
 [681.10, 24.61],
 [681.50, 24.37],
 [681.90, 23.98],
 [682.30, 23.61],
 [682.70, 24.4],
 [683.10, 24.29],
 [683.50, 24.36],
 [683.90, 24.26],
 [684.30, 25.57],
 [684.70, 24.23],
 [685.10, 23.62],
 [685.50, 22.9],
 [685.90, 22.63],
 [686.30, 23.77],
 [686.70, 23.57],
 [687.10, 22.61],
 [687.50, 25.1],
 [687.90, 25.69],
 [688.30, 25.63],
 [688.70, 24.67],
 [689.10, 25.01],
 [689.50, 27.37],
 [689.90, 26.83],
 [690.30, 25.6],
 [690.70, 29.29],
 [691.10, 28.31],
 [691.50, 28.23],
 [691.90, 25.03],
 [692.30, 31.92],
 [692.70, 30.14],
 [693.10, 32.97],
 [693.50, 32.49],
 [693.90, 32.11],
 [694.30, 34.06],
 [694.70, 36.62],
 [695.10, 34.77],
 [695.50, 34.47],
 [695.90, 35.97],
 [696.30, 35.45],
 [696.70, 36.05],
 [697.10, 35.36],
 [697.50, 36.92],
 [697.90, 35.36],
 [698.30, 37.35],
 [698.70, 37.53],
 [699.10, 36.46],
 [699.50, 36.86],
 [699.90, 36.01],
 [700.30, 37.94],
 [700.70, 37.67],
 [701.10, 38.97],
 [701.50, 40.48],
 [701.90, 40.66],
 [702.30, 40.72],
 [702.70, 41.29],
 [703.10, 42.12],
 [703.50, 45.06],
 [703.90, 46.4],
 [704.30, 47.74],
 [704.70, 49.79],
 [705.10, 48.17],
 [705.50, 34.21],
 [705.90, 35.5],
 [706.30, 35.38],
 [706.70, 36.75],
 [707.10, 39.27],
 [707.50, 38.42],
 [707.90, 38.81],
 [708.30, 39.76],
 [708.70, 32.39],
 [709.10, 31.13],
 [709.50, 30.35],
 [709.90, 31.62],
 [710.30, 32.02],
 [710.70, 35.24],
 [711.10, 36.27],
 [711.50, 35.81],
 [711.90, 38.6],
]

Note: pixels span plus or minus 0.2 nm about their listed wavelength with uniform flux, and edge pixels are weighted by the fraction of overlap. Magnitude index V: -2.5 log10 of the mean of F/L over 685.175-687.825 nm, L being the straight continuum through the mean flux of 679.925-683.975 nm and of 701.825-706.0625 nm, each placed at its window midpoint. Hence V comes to 0.192 mag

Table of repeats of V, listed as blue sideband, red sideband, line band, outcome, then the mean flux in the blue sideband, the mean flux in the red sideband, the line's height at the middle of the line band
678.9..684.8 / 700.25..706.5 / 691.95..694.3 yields 0.054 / 24.2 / 41.5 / 33.3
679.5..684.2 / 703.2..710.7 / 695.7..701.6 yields -0.097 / 24.2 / 38.4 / 33.7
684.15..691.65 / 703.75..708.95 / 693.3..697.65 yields -0.117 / 25.3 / 40.1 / 31.3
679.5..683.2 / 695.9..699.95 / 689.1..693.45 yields 0.106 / 24.1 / 36.3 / 31.4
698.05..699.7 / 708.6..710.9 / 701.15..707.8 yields -0.195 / 37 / 32.1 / 34.5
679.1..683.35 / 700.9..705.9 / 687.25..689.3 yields 0.191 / 24.1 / 42.7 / 30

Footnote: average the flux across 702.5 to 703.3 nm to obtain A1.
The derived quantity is 41.7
